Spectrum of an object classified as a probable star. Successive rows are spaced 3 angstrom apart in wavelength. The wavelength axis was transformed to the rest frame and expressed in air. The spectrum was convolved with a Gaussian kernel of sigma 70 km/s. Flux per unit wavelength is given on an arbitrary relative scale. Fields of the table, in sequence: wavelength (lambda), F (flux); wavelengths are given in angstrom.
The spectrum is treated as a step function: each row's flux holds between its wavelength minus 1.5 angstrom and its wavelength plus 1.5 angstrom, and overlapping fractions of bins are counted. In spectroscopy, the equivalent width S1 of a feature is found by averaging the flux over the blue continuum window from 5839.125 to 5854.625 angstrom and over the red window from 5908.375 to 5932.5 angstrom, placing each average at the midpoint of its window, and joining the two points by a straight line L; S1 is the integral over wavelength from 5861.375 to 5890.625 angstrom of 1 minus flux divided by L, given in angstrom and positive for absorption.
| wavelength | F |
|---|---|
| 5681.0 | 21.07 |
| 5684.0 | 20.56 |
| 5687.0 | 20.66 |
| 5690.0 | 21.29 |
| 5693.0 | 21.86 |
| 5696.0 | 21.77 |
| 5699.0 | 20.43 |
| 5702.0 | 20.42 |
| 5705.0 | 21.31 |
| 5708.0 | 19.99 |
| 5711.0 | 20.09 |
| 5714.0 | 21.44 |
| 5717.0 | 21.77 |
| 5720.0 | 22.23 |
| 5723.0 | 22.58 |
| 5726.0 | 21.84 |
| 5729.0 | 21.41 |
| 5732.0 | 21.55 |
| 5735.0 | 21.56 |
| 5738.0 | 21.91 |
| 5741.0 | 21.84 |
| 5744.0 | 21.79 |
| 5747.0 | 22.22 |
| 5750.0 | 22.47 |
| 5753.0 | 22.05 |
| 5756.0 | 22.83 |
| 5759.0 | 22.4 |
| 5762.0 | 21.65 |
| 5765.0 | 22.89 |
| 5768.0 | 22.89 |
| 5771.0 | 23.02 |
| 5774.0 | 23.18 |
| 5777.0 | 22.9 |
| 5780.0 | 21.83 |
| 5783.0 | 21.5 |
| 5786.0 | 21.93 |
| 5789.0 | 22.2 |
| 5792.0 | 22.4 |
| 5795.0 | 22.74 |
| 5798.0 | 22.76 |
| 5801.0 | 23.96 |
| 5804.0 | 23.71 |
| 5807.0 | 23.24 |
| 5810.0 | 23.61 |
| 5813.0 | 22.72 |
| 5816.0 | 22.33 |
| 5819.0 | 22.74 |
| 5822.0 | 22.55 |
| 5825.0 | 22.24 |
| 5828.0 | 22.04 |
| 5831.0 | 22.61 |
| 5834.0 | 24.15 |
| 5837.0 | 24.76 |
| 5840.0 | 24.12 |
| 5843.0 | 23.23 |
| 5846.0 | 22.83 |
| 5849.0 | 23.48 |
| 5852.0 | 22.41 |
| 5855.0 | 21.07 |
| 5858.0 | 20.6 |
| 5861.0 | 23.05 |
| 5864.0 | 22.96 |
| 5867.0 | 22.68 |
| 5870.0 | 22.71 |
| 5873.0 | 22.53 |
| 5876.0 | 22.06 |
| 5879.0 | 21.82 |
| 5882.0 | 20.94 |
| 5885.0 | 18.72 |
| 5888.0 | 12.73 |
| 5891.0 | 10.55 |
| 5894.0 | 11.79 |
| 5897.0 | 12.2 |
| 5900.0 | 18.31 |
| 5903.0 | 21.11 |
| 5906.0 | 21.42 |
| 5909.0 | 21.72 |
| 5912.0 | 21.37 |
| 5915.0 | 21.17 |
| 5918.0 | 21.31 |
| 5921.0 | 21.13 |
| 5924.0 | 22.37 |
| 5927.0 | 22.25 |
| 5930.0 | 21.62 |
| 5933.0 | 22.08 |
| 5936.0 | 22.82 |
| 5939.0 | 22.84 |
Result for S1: 2.6 angstrom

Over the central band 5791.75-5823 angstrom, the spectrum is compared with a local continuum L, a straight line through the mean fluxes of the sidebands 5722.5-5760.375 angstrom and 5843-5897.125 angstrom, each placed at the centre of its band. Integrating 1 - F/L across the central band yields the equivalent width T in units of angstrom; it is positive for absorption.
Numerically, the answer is -3.00 angstrom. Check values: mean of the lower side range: 22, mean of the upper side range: 20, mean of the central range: 23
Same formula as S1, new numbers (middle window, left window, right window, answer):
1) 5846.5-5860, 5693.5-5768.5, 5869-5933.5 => -1.2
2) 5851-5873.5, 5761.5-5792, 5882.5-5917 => -3.8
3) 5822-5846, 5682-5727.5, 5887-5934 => -4.1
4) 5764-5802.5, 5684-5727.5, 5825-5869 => -0.9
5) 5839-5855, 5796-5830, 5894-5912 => -1.3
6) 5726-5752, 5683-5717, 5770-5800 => -0.3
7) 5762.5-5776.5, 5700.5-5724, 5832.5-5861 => -0.6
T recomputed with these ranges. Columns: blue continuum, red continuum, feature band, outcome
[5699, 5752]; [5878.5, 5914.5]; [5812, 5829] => -2.7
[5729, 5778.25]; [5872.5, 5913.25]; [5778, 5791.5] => -0.4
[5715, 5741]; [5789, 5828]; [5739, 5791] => 0.0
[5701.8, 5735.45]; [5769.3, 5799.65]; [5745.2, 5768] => -0.4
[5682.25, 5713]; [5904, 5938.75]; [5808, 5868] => -3.9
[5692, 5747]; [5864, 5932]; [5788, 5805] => -1.8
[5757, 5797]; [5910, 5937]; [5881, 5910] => 6.7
